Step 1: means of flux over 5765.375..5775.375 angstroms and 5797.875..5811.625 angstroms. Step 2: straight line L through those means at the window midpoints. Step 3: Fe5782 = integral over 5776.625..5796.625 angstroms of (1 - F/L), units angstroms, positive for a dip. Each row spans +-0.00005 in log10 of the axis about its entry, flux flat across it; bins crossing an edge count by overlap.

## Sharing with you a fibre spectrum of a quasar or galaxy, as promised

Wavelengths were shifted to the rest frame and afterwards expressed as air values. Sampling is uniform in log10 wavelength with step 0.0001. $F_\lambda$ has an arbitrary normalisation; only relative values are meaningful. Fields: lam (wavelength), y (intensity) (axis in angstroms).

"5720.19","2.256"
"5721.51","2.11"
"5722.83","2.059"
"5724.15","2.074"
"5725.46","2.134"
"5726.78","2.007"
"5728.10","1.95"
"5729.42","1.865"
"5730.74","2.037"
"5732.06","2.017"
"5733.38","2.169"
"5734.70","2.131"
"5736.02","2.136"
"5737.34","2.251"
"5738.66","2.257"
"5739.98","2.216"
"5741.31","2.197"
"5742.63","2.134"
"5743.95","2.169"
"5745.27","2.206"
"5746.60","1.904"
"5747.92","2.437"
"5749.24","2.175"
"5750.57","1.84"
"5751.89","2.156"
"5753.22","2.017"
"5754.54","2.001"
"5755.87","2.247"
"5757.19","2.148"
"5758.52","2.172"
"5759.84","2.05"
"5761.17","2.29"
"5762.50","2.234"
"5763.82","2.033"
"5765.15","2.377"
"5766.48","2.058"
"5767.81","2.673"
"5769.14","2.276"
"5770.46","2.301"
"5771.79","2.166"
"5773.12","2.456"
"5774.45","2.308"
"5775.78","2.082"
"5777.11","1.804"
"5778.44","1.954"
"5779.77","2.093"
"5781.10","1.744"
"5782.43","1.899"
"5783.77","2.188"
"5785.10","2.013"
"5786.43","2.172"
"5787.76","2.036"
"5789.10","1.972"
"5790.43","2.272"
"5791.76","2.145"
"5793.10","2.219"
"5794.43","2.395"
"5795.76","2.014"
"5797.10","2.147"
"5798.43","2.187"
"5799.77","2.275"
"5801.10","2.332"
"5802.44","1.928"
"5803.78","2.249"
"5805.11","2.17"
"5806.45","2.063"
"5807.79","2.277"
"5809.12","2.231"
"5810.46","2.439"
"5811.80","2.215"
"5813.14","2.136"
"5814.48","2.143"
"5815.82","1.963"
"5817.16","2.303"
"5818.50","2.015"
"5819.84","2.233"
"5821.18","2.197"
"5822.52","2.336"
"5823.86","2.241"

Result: 1.8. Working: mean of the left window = 2.32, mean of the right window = 2.21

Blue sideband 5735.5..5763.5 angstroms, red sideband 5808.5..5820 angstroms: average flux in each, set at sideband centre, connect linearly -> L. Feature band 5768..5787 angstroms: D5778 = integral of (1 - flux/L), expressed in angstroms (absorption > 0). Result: 0.42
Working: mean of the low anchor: 2.15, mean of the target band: 2.12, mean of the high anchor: 2.18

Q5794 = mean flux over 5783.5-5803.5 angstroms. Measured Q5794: 2.15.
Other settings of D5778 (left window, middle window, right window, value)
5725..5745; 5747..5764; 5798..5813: 0.0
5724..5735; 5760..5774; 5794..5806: -1.1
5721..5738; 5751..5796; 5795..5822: -0.3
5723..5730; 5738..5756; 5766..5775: 0.2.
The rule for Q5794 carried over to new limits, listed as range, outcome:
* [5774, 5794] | 2.06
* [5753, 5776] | 2.22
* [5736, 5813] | 2.16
